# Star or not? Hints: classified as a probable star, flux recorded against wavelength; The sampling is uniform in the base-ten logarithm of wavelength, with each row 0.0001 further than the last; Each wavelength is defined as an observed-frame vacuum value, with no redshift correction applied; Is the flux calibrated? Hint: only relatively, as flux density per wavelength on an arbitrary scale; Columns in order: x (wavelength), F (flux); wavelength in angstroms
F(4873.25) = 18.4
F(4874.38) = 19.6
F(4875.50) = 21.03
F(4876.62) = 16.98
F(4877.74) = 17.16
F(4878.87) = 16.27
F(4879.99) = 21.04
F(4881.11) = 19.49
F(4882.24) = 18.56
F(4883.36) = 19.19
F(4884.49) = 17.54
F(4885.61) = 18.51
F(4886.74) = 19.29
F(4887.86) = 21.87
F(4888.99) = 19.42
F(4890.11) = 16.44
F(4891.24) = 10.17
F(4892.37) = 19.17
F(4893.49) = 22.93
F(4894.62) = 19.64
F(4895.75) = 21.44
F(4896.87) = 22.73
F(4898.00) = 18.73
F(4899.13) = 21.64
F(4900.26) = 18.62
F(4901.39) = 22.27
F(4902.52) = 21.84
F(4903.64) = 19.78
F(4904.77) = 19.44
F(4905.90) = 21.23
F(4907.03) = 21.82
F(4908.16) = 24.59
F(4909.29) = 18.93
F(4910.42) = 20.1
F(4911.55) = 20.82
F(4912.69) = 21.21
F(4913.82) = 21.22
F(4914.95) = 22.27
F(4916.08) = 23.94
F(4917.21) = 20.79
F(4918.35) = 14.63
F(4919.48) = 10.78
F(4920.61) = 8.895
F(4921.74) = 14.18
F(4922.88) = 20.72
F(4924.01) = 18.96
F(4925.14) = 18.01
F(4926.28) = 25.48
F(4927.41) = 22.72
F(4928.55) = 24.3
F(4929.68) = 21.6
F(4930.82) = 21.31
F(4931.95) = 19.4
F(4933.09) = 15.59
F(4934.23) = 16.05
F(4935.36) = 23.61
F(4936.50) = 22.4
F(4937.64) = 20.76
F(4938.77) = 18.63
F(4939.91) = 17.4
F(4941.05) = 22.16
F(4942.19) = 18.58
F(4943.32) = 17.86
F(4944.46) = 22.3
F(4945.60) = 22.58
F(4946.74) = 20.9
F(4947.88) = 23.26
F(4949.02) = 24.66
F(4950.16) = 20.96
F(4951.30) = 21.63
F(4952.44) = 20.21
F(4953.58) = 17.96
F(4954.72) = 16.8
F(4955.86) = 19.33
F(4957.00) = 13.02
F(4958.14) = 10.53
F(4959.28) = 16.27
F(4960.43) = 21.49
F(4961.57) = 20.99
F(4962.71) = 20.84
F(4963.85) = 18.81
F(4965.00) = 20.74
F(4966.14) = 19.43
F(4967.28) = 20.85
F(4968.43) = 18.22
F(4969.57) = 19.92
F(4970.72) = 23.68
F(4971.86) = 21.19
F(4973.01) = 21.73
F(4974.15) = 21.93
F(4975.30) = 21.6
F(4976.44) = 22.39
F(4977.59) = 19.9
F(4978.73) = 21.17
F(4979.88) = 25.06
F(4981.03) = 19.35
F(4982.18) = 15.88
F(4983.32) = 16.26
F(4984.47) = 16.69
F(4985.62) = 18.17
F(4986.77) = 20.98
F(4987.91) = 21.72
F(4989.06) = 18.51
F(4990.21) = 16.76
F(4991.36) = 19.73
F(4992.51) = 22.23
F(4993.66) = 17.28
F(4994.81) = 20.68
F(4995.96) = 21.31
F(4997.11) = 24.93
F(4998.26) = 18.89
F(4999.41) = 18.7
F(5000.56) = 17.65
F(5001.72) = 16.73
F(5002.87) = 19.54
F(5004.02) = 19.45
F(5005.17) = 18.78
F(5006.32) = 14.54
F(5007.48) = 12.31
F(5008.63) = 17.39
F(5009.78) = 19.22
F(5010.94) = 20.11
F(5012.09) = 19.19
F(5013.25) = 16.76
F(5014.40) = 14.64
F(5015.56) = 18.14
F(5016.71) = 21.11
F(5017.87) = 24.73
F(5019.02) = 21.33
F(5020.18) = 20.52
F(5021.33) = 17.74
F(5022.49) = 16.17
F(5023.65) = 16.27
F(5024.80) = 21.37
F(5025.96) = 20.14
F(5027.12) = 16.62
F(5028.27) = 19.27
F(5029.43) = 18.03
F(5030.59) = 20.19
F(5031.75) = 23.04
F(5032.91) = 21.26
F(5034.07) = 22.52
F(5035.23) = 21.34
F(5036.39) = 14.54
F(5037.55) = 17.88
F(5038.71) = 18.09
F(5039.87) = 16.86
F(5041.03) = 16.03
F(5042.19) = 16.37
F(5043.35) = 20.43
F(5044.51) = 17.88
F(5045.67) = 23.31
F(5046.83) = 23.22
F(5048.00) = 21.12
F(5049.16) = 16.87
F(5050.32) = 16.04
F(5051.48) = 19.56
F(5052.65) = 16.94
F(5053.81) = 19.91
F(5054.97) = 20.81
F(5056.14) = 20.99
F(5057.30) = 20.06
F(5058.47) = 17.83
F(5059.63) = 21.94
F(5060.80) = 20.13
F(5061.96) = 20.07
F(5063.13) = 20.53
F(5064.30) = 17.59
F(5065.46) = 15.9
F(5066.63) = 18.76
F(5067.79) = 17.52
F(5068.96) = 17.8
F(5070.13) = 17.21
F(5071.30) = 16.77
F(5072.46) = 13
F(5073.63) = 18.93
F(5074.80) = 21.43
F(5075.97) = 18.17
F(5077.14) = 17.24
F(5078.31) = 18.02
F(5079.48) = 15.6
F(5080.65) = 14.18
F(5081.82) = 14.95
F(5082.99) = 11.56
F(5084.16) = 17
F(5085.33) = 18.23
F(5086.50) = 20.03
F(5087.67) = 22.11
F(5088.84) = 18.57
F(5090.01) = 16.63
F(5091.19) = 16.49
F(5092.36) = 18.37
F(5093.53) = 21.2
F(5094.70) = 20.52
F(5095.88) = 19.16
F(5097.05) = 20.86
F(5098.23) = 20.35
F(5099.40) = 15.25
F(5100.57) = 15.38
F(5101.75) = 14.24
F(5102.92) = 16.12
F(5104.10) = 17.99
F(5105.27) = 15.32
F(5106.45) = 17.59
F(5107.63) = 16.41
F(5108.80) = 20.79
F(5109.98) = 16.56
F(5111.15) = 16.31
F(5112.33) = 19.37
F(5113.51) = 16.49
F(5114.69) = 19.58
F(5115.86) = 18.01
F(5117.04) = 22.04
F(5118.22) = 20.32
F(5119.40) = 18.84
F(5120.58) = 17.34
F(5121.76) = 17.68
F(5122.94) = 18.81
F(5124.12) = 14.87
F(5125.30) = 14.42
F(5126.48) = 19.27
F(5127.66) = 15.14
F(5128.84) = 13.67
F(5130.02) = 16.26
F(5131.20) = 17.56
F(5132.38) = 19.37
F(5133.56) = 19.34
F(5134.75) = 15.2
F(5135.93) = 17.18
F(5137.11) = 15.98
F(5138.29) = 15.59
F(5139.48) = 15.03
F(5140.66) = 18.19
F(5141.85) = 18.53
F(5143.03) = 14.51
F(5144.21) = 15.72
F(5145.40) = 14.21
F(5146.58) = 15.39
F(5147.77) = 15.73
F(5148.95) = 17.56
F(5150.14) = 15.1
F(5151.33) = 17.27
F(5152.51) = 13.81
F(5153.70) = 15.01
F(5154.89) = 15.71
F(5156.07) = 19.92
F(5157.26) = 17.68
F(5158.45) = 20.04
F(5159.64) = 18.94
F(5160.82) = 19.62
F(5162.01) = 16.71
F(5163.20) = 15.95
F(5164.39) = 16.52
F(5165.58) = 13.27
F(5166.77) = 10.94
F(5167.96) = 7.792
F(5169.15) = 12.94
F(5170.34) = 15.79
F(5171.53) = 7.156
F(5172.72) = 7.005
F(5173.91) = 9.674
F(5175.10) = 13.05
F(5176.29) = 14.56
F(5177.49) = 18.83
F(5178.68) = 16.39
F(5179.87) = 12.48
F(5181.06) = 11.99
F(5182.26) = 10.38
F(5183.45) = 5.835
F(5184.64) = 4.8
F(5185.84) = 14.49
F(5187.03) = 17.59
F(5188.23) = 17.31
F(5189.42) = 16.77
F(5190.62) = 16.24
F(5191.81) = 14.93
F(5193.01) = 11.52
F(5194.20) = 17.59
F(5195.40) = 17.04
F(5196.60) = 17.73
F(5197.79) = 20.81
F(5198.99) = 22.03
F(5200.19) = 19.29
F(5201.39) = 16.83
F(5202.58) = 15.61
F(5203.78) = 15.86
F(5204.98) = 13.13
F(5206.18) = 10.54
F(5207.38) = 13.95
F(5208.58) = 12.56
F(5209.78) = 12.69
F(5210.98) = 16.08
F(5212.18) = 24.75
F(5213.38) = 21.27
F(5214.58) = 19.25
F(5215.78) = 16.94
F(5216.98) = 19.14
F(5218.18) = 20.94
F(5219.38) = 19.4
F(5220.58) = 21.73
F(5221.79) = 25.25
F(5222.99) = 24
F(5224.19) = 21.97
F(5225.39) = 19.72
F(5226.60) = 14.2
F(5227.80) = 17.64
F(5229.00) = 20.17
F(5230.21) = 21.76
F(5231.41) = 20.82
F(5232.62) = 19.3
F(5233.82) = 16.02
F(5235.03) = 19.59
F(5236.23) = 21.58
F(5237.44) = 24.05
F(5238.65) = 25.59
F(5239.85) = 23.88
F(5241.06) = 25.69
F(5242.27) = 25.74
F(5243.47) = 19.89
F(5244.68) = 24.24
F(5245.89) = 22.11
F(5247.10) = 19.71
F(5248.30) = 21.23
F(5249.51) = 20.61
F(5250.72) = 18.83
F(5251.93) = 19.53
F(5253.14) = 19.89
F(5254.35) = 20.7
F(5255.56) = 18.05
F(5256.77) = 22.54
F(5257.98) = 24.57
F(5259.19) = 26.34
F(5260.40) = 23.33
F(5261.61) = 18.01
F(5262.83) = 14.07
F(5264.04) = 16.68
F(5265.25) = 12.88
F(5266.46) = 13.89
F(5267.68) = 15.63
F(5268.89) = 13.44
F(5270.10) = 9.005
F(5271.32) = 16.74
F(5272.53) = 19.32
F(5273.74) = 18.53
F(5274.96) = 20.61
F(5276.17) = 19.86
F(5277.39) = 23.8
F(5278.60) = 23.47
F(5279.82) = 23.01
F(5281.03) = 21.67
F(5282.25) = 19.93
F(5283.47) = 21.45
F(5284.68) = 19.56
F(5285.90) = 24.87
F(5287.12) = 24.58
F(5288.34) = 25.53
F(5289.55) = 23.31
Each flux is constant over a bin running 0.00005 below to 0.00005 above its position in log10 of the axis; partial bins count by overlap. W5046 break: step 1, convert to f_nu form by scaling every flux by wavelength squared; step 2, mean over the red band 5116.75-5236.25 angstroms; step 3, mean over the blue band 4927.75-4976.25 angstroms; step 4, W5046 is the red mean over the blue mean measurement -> 0.9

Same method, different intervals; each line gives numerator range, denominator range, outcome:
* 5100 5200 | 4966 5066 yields 0.87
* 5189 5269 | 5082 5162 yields 1.15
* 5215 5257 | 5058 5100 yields 1.23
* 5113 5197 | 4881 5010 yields 0.86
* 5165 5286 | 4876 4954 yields 1.02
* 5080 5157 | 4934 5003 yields 0.92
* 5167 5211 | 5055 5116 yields 0.81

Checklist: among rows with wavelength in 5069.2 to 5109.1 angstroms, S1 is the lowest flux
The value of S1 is 11.56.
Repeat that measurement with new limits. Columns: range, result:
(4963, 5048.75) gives 12.31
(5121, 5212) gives 4.8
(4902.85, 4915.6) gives 18.93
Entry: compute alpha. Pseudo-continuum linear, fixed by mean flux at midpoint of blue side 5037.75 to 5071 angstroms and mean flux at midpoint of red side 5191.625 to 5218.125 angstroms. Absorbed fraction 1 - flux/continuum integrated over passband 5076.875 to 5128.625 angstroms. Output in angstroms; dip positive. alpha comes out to 1.86 angstroms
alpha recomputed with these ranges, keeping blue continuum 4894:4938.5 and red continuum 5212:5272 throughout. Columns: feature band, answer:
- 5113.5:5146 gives 4.7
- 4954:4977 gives 0.7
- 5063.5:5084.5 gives 3.4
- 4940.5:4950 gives -0.7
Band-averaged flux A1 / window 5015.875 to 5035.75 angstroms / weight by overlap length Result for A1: 20.1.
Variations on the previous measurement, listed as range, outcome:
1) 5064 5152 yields 17.3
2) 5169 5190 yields 12.6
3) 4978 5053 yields 19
